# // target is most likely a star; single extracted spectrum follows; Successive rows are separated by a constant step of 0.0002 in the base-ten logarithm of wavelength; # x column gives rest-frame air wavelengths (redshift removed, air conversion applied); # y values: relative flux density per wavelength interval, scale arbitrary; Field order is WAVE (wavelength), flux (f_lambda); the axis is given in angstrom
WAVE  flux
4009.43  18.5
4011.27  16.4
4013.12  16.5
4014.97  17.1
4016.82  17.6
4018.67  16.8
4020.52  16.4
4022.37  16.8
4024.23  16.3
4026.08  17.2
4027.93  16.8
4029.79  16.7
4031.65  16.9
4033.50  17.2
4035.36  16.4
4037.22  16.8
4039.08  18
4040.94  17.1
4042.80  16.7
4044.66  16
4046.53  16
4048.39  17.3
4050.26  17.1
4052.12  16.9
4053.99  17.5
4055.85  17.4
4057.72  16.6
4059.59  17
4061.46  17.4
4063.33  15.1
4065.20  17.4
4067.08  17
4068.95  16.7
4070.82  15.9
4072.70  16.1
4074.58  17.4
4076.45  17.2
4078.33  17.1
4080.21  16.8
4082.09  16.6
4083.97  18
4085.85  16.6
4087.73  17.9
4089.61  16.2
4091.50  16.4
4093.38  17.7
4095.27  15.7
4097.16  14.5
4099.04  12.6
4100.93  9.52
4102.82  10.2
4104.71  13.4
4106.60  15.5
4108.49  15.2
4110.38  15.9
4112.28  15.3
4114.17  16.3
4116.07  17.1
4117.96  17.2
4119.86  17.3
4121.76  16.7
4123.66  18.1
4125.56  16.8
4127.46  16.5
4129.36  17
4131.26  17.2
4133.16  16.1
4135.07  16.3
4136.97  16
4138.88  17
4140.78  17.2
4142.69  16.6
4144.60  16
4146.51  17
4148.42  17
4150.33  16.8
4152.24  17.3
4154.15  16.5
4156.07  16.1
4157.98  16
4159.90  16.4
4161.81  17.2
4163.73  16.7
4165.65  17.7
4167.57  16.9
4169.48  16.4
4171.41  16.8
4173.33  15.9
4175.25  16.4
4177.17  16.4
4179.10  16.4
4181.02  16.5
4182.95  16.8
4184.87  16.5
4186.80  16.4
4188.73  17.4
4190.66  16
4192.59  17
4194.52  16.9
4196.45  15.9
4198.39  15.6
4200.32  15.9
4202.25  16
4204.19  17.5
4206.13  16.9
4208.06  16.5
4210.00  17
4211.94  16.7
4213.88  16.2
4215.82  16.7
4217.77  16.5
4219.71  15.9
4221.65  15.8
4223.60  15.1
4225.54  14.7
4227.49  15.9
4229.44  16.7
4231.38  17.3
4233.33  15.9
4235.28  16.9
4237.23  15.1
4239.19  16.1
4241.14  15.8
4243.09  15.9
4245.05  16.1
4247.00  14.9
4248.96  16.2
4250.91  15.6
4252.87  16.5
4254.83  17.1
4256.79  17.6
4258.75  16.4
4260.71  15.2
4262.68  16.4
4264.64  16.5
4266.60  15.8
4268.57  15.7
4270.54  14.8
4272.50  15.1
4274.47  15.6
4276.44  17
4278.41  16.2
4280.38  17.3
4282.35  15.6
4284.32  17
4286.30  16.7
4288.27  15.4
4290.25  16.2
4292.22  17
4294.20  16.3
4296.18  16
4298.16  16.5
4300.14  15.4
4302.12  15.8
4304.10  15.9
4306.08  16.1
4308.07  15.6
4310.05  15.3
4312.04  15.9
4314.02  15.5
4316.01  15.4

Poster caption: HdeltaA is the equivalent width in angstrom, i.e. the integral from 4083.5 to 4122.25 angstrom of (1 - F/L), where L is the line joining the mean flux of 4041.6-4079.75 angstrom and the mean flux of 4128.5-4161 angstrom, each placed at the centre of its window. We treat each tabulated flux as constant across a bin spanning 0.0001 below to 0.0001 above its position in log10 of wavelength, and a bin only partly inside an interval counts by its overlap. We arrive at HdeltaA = 2.9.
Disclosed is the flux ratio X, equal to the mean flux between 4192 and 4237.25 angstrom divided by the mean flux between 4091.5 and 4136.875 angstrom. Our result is 1.04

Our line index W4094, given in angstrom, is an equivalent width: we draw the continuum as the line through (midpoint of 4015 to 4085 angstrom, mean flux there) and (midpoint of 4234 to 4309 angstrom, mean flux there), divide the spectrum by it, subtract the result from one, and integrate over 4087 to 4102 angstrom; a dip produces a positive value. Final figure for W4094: 1.6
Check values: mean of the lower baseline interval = 16.9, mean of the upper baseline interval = 16.1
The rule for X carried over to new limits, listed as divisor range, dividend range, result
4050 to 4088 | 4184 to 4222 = 0.97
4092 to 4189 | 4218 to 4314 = 0.99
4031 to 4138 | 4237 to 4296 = 0.99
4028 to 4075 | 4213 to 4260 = 0.96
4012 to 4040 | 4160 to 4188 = 0.99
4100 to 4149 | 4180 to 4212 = 1.04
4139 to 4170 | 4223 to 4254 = 0.95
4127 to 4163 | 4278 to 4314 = 0.97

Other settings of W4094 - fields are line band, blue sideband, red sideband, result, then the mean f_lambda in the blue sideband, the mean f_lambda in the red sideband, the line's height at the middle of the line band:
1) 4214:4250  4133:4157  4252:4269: 1.00 angstrom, 16.6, 16.4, 16.4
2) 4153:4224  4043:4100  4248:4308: -0.60 angstrom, 16.6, 16.2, 16.3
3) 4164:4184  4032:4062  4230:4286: -0.19 angstrom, 17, 16.1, 16.5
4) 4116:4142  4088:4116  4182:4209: -2.76 angstrom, 14.8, 16.5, 15.3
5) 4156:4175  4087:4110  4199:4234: -1.32 angstrom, 14.6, 16.3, 15.5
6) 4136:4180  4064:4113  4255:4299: -2.05 angstrom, 15.7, 16.2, 15.9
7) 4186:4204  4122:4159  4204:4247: -0.02 angstrom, 16.7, 16.2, 16.4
